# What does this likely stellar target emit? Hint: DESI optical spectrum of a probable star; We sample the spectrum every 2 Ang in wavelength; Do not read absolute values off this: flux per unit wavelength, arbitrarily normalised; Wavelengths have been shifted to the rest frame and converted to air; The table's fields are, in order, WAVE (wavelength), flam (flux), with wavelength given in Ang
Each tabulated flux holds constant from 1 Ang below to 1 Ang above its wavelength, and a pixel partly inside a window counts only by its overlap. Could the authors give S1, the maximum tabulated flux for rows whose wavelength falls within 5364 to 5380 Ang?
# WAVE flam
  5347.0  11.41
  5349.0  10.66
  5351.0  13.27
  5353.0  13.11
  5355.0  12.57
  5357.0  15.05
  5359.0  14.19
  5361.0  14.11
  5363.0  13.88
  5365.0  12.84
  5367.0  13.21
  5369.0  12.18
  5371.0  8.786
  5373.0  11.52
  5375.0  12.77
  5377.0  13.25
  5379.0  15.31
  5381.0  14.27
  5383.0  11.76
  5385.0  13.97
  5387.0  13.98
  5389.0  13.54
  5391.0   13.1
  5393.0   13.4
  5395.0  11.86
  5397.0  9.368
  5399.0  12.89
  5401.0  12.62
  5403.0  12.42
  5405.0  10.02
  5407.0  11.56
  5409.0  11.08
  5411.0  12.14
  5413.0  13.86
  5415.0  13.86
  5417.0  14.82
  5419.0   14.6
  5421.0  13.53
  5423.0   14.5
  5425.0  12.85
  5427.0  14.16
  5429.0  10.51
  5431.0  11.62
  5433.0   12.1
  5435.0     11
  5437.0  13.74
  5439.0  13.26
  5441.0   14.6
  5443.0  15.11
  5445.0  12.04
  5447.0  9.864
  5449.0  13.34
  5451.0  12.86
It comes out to 15.31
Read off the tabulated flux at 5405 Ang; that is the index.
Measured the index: 10.02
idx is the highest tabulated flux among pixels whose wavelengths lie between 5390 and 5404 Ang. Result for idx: 13.4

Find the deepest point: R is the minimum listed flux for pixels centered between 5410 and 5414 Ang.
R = 12.14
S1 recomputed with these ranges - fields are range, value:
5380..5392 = 14.27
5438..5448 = 15.11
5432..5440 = 13.74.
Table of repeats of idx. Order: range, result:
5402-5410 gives 12.42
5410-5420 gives 14.82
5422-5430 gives 14.5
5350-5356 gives 13.27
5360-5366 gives 14.11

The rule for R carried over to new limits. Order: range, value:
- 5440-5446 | 12.04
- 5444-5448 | 9.864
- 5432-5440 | 11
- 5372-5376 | 11.52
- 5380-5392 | 11.76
